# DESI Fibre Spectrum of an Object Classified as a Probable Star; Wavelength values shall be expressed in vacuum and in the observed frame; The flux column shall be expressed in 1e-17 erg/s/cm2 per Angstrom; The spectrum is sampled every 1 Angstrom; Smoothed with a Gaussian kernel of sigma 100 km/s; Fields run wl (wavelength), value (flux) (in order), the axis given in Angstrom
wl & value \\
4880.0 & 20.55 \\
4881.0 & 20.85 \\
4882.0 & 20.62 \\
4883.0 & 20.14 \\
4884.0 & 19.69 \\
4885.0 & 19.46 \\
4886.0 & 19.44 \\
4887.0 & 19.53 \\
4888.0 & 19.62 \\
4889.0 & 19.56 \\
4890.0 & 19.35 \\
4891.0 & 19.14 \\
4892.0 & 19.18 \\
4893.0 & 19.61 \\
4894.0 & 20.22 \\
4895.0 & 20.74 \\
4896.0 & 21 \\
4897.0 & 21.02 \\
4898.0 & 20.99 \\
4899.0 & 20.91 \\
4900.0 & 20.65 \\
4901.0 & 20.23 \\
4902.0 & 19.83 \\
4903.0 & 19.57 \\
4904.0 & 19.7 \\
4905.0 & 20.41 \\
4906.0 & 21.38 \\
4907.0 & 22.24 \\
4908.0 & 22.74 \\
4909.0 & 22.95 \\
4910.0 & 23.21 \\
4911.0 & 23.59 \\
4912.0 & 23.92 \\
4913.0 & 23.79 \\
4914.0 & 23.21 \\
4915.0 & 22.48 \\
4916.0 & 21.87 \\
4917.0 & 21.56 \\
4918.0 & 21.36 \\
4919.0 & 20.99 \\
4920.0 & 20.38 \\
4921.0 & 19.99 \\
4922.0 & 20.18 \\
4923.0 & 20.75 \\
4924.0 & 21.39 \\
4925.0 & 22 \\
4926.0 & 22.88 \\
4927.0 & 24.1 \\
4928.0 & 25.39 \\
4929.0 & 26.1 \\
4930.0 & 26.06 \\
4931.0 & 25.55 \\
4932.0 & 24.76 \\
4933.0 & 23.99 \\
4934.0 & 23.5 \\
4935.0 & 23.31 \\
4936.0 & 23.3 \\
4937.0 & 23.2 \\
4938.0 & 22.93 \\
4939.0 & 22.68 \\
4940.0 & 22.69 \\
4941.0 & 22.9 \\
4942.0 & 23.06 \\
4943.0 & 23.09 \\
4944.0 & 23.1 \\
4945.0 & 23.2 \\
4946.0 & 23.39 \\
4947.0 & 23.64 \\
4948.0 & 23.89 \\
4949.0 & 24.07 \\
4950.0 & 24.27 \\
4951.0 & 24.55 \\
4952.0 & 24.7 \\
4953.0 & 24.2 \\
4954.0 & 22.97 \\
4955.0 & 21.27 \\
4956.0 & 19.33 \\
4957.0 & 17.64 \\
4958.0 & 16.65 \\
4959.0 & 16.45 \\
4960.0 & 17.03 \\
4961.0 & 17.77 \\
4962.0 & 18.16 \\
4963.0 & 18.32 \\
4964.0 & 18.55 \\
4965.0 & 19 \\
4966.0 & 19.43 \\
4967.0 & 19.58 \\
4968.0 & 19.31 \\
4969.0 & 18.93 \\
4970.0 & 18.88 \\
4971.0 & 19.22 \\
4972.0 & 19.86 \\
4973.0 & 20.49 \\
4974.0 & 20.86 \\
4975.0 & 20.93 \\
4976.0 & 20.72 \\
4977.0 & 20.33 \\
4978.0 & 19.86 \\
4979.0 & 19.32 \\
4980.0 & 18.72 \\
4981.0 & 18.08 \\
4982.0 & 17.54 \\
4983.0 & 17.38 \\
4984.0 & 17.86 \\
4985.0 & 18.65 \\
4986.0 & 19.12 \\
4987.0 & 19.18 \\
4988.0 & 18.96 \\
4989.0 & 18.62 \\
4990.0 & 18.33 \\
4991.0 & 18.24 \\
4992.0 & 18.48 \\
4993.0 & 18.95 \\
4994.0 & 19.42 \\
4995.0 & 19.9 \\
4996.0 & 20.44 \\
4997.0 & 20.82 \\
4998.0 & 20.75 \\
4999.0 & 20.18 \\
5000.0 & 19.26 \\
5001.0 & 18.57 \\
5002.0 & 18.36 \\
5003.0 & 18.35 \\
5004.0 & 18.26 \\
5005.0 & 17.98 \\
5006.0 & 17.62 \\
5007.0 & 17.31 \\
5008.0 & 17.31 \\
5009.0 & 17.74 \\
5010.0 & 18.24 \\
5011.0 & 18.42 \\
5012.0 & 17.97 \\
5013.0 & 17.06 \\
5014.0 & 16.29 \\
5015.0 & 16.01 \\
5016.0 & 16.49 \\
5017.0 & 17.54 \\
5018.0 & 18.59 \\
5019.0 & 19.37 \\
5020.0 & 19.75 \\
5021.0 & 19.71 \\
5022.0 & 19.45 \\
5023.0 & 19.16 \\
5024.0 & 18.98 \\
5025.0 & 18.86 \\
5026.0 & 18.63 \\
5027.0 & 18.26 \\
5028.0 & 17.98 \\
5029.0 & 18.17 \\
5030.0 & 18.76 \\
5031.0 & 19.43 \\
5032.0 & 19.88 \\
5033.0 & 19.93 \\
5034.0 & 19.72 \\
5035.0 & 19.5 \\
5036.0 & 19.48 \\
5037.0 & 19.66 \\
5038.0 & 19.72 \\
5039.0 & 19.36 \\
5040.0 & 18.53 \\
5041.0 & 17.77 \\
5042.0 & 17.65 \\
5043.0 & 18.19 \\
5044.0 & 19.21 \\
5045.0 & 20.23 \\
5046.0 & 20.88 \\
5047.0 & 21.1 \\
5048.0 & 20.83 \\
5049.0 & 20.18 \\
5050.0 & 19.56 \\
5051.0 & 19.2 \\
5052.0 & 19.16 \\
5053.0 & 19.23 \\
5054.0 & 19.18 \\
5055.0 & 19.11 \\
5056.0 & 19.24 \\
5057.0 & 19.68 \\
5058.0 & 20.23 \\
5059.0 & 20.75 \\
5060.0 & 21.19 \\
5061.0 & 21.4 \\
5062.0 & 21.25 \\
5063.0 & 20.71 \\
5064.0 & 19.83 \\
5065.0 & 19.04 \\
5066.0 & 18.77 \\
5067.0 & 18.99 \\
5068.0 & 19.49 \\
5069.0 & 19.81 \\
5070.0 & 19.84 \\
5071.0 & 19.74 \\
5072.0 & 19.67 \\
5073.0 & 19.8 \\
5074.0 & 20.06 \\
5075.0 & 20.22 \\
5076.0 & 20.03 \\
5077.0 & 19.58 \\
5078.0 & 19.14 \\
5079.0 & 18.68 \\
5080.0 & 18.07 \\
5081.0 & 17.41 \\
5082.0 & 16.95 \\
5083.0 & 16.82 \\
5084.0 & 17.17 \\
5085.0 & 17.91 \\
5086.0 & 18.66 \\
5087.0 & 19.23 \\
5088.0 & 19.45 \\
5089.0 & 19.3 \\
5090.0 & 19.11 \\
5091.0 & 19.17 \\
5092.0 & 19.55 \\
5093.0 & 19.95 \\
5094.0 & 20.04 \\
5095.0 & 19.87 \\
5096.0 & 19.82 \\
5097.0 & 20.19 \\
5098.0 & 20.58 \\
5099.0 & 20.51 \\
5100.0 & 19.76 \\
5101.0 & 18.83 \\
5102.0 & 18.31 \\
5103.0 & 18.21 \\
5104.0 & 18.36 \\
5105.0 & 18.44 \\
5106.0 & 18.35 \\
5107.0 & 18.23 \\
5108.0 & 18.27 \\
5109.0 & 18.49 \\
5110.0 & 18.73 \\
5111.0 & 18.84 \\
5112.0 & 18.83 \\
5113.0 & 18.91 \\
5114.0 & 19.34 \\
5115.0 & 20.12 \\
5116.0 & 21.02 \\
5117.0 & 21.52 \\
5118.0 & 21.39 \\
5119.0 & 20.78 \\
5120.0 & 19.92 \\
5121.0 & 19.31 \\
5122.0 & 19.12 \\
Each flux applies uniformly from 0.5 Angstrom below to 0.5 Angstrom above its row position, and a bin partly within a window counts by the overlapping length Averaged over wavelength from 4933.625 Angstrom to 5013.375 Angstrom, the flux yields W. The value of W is 20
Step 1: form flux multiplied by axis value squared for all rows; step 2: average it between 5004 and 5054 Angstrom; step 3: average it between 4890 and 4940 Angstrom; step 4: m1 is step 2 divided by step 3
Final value 0.89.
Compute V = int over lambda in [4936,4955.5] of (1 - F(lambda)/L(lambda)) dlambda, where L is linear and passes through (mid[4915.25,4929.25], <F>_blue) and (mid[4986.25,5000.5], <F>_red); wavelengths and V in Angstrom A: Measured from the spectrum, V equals -2.0 Angstrom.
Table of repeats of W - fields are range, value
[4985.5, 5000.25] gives 19.4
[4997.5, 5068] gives 19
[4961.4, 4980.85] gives 19.5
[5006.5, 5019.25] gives 17.5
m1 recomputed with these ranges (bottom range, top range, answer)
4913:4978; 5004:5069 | 0.91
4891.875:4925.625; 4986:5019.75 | 0.90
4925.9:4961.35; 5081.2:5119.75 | 0.90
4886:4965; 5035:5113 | 0.94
